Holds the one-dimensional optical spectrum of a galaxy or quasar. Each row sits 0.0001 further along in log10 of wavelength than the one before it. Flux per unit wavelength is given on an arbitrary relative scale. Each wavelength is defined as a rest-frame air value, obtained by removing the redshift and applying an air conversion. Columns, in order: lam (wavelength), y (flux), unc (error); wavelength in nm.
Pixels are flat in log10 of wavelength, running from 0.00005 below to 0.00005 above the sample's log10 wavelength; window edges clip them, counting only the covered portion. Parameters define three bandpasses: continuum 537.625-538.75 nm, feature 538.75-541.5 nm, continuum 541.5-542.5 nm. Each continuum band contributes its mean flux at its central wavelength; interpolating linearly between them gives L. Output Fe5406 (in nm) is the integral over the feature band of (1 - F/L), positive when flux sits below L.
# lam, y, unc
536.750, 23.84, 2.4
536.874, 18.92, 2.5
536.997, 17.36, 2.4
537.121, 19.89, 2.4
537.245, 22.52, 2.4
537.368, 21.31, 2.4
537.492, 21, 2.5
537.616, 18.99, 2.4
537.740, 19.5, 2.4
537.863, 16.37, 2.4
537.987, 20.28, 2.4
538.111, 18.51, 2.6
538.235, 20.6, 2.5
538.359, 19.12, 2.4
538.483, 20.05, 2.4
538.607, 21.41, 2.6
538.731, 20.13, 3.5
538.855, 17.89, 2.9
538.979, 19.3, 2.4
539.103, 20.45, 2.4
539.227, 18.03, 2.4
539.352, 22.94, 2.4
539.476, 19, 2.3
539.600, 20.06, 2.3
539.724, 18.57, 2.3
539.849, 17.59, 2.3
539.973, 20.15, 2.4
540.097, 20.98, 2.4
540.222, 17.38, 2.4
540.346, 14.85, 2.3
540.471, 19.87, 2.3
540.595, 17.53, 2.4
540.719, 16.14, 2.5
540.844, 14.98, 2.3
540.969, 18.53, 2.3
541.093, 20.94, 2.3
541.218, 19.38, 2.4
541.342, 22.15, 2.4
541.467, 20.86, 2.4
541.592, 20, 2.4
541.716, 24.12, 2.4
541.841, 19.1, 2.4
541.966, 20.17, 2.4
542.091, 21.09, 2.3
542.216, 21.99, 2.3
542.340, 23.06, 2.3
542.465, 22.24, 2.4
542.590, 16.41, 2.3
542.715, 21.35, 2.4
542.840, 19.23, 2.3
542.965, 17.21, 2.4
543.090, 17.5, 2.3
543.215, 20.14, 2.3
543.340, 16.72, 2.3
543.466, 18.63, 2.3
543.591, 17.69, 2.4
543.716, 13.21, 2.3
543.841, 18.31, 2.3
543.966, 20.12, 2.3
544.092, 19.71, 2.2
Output 0.20 nm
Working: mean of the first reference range 19.5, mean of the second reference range 21.4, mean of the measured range 19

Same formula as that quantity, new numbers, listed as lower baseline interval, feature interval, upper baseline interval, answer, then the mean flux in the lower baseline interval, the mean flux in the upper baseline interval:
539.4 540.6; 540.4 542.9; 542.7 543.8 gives -0.23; 18.7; 17.8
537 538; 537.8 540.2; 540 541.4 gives -0.04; 19.8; 18.5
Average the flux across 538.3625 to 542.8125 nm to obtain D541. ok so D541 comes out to 19.7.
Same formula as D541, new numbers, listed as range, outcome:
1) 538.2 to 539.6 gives 19.9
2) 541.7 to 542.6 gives 21.1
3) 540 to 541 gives 17.6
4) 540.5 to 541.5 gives 18.8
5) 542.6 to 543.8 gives 17.9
